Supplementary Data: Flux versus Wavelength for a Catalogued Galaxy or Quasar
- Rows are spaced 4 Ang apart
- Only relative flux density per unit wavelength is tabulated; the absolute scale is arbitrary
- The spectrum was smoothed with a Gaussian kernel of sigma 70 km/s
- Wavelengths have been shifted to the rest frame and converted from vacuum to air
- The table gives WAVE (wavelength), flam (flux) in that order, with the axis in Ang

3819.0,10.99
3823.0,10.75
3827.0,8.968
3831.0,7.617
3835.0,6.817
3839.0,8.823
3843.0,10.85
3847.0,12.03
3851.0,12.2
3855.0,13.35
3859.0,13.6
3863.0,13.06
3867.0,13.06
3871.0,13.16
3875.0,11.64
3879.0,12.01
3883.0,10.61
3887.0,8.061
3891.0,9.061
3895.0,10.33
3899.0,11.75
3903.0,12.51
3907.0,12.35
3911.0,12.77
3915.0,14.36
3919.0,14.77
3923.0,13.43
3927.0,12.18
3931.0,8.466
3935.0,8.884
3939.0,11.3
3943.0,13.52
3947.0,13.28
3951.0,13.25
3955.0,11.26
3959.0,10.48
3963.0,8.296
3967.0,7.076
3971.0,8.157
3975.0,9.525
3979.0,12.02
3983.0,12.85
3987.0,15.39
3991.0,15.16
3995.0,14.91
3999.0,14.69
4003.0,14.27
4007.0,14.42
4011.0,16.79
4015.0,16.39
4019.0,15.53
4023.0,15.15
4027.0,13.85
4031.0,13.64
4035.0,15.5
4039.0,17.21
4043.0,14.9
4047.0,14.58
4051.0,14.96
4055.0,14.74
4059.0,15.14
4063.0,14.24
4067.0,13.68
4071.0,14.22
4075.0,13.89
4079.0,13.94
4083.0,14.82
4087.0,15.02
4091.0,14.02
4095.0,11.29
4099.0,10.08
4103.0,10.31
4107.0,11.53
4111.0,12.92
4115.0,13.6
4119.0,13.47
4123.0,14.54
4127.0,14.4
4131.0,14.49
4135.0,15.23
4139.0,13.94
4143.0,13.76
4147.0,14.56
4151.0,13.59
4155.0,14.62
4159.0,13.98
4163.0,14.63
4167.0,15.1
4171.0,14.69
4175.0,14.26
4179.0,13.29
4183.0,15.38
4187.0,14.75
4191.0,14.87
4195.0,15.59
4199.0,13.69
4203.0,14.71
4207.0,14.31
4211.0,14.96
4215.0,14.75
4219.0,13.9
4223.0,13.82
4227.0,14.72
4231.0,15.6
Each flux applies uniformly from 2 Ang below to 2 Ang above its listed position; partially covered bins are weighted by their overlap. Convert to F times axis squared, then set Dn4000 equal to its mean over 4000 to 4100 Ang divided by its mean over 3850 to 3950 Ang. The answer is 1.31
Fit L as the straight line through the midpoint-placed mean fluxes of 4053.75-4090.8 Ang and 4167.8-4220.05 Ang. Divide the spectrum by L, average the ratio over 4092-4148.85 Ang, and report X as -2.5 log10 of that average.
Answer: 0.102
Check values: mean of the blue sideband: 14.4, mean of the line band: 13.2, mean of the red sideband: 14.6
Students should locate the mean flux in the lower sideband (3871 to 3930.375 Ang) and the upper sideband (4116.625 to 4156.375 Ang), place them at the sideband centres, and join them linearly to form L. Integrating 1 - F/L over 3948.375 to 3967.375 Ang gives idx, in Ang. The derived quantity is 3.0 Ang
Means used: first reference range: 11.8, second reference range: 14.2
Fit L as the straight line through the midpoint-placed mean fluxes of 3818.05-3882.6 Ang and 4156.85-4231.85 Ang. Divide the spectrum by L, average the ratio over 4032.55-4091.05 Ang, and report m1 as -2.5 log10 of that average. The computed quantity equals -0.12 mag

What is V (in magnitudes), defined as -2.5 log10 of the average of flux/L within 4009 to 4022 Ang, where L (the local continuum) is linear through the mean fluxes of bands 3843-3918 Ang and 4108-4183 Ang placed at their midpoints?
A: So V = -0.23 mag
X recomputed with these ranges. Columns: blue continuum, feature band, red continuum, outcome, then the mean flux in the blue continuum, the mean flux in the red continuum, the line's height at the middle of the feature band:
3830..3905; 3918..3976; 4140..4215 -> 0.103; 11.1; 14.5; 12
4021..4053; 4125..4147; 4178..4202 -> 0.029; 15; 14.7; 14.8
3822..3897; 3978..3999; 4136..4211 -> -0.155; 10.8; 14.5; 12.3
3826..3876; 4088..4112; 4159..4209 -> 0.166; 11.2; 14.6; 13.7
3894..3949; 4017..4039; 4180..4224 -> -0.145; 12.2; 14.6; 13.1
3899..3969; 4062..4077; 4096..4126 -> -0.148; 11.7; 12.4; 12.2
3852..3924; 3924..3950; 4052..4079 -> 0.122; 12.2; 14.3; 12.8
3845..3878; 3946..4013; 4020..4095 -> 0.117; 12.7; 14.6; 13.8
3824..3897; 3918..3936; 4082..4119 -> -0.018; 10.8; 12.6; 11.3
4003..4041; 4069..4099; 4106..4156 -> 0.070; 15.3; 13.9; 14.5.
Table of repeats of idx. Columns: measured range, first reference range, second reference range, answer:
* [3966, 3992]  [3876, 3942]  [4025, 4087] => 3.1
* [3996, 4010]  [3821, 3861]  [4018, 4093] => -1.0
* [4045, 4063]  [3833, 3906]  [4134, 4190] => -2.1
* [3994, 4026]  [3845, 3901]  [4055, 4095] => -4.4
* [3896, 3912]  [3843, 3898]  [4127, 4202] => -0.3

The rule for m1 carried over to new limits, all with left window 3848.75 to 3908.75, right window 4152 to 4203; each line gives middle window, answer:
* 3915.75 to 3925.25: -0.159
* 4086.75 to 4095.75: 0.025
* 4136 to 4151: 0.011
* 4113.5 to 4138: -0.016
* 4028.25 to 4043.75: -0.155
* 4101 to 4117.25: 0.152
